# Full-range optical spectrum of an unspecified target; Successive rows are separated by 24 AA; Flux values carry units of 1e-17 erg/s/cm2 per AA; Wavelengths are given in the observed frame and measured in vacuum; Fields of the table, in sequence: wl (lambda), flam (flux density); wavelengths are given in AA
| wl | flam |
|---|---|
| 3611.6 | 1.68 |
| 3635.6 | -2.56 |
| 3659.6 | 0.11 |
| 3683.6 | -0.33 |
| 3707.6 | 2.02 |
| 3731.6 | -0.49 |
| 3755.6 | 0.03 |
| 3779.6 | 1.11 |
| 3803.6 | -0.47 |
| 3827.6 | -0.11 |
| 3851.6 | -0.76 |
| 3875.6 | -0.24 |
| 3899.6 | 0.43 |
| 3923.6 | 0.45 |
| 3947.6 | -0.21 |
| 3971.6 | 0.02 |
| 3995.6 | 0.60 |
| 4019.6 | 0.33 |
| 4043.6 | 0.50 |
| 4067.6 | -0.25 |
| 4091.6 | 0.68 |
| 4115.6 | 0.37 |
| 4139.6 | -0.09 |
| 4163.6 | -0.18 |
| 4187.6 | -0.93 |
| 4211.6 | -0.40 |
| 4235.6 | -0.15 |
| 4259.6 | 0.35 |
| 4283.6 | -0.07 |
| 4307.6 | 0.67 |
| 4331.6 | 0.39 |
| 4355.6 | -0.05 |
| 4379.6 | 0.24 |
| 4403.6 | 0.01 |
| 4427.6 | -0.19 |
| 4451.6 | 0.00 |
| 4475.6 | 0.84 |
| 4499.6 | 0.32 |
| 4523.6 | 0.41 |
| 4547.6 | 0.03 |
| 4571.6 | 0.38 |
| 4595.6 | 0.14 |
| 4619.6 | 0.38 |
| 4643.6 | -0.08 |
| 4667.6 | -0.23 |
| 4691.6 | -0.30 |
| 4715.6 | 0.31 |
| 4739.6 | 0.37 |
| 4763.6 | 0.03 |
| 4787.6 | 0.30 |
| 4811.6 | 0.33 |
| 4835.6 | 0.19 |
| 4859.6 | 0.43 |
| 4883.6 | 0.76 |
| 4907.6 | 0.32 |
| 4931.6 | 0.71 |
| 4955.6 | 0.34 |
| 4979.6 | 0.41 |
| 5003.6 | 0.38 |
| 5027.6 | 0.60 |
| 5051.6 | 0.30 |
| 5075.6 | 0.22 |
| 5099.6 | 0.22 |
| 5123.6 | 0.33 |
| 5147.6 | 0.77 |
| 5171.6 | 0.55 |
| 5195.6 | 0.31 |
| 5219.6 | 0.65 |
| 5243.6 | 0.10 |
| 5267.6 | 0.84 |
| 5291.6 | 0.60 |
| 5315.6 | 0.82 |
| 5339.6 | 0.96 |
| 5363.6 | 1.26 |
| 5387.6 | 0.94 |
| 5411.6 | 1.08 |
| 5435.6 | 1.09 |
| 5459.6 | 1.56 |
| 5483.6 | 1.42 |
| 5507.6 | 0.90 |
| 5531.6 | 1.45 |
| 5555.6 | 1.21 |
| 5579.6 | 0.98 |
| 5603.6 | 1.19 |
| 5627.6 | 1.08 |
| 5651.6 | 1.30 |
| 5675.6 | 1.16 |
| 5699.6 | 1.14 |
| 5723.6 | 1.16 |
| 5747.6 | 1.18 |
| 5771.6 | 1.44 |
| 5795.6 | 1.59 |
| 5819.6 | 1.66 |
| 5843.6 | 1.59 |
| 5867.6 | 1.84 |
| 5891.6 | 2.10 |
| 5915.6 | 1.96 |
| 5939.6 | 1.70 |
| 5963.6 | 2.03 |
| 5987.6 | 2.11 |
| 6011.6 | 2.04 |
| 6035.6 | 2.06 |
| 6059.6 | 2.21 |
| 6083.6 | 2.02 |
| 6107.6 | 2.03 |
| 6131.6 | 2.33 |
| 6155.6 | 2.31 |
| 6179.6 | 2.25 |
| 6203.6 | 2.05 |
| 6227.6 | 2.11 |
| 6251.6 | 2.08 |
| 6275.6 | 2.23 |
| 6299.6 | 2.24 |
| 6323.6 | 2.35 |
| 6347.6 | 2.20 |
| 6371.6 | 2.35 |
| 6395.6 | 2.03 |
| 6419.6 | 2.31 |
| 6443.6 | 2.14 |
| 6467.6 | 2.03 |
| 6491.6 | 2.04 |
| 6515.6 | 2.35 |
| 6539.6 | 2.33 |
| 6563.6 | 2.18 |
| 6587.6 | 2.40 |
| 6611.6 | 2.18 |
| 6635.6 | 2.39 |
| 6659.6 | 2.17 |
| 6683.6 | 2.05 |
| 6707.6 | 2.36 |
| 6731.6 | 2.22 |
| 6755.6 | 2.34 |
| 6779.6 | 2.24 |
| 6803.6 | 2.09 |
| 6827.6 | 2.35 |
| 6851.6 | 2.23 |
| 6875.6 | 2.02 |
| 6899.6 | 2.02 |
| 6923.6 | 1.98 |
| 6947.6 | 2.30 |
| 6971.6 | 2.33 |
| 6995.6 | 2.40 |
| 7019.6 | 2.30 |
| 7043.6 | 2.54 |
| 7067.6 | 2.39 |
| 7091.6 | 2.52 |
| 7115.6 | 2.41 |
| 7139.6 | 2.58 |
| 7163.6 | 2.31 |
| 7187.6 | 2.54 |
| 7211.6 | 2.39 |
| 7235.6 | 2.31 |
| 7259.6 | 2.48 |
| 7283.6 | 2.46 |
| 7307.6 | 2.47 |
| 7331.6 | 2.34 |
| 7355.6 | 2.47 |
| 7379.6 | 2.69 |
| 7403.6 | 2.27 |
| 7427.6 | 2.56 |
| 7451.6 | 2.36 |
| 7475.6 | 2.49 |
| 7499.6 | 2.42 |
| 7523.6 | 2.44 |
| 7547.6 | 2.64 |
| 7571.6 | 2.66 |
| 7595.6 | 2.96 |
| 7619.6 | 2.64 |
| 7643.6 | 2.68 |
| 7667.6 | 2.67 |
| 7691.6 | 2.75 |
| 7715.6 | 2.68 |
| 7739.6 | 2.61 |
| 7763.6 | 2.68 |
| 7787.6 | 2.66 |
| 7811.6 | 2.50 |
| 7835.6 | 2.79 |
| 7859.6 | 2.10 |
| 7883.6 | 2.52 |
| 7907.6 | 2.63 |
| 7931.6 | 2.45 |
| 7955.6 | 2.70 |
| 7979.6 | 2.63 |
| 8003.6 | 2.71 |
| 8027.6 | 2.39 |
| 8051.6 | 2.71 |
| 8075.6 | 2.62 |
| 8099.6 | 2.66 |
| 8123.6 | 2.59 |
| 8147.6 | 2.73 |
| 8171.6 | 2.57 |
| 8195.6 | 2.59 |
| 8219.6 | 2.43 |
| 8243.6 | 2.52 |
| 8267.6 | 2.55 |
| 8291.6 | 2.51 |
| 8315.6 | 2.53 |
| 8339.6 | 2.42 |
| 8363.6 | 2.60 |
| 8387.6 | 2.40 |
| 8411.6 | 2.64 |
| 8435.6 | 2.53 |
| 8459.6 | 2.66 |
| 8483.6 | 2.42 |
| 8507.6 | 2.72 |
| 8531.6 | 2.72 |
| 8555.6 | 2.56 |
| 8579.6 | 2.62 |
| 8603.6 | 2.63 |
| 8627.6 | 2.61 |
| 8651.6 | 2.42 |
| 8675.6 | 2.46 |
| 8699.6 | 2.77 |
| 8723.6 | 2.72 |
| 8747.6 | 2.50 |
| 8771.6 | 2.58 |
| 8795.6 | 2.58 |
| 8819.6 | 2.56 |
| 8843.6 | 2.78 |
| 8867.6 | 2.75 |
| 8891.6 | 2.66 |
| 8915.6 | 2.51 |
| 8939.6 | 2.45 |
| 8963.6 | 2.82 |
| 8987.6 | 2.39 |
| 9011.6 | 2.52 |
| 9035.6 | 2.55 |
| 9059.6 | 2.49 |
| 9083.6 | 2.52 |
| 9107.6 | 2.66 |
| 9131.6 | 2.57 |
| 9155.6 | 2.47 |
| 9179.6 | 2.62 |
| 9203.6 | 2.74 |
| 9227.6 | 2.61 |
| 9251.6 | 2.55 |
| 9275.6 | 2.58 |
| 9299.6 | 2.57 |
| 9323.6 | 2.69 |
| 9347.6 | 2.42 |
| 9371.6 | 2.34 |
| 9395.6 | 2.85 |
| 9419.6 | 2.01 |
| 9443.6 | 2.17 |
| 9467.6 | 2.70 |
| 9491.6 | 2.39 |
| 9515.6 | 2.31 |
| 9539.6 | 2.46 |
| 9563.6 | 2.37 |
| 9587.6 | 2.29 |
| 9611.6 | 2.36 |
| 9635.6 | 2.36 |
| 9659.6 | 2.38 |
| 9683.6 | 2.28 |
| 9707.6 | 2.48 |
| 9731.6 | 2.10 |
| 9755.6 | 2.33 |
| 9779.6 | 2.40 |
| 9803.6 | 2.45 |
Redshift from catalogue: 0.333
